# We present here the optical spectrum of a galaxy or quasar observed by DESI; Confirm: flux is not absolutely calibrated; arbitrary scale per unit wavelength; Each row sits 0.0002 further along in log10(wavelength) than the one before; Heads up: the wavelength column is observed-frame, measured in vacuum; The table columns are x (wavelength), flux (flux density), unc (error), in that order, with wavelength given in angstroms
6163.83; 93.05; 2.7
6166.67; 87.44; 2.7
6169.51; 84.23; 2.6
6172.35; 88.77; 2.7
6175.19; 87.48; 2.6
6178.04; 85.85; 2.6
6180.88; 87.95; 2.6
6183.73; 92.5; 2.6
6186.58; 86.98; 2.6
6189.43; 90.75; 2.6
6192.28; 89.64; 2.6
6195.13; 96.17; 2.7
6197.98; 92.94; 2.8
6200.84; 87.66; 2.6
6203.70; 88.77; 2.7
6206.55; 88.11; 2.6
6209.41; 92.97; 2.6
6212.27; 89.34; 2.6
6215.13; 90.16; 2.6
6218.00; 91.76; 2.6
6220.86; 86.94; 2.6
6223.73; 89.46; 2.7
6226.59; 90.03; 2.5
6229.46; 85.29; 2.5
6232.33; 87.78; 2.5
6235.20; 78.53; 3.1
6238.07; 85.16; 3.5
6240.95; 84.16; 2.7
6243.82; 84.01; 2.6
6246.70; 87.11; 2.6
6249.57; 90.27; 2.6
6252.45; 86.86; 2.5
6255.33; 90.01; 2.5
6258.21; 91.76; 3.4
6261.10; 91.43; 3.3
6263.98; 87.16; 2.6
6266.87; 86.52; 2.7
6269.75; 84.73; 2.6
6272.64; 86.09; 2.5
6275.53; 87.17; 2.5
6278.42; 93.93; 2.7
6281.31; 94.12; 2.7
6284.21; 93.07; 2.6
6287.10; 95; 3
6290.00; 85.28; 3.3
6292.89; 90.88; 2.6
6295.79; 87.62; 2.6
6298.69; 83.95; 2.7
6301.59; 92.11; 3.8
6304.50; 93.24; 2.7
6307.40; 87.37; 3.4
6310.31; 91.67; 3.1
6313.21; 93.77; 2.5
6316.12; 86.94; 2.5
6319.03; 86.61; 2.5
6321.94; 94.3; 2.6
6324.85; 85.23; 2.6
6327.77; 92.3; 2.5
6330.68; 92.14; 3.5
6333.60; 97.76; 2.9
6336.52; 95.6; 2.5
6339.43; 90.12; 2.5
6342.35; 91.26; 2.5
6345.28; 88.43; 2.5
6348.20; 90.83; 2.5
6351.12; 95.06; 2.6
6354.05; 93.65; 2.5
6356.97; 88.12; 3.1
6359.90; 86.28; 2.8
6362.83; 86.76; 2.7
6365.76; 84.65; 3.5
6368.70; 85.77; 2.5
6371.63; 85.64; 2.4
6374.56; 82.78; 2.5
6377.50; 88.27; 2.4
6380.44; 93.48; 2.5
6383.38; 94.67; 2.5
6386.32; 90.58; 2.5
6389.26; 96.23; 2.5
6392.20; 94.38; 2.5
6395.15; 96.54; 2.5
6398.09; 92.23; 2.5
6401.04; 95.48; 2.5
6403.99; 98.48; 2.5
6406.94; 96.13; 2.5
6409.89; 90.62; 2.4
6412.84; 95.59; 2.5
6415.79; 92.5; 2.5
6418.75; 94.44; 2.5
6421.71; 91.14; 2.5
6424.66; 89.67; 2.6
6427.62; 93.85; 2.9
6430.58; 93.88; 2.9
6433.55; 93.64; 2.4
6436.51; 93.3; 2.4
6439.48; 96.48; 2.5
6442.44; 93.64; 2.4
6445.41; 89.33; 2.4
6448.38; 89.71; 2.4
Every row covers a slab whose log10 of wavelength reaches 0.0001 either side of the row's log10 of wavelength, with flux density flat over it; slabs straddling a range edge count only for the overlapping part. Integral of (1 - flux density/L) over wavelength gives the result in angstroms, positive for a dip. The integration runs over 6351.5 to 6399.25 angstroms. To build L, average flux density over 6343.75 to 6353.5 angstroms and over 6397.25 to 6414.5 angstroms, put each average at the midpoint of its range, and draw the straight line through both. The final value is 1.5 angstroms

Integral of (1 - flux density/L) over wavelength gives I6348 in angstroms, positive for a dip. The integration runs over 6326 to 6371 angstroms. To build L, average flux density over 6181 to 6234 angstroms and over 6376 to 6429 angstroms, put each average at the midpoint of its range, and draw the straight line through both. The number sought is 1.0 angstroms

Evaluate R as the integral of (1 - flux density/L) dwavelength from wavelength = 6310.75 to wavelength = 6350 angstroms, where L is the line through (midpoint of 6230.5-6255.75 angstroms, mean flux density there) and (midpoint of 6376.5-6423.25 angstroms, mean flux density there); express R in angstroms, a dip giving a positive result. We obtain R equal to -0.4 angstroms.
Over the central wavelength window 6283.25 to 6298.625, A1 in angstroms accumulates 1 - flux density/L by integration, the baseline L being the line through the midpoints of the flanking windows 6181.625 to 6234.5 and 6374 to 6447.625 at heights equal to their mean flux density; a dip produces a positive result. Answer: 0.24 angstroms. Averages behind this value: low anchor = 89.7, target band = 89.7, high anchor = 93.2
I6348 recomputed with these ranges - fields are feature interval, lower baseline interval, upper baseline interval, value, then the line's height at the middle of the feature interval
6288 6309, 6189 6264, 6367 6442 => 0.34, 90.3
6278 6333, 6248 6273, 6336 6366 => -0.79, 89.3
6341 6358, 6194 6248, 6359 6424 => -0.11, 90.7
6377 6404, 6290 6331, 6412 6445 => -0.55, 92.1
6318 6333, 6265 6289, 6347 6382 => -0.26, 89.1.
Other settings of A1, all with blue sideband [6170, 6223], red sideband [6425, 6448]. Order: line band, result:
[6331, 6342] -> -0.3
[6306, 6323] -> 0.2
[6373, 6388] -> 0.4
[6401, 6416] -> -0.4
